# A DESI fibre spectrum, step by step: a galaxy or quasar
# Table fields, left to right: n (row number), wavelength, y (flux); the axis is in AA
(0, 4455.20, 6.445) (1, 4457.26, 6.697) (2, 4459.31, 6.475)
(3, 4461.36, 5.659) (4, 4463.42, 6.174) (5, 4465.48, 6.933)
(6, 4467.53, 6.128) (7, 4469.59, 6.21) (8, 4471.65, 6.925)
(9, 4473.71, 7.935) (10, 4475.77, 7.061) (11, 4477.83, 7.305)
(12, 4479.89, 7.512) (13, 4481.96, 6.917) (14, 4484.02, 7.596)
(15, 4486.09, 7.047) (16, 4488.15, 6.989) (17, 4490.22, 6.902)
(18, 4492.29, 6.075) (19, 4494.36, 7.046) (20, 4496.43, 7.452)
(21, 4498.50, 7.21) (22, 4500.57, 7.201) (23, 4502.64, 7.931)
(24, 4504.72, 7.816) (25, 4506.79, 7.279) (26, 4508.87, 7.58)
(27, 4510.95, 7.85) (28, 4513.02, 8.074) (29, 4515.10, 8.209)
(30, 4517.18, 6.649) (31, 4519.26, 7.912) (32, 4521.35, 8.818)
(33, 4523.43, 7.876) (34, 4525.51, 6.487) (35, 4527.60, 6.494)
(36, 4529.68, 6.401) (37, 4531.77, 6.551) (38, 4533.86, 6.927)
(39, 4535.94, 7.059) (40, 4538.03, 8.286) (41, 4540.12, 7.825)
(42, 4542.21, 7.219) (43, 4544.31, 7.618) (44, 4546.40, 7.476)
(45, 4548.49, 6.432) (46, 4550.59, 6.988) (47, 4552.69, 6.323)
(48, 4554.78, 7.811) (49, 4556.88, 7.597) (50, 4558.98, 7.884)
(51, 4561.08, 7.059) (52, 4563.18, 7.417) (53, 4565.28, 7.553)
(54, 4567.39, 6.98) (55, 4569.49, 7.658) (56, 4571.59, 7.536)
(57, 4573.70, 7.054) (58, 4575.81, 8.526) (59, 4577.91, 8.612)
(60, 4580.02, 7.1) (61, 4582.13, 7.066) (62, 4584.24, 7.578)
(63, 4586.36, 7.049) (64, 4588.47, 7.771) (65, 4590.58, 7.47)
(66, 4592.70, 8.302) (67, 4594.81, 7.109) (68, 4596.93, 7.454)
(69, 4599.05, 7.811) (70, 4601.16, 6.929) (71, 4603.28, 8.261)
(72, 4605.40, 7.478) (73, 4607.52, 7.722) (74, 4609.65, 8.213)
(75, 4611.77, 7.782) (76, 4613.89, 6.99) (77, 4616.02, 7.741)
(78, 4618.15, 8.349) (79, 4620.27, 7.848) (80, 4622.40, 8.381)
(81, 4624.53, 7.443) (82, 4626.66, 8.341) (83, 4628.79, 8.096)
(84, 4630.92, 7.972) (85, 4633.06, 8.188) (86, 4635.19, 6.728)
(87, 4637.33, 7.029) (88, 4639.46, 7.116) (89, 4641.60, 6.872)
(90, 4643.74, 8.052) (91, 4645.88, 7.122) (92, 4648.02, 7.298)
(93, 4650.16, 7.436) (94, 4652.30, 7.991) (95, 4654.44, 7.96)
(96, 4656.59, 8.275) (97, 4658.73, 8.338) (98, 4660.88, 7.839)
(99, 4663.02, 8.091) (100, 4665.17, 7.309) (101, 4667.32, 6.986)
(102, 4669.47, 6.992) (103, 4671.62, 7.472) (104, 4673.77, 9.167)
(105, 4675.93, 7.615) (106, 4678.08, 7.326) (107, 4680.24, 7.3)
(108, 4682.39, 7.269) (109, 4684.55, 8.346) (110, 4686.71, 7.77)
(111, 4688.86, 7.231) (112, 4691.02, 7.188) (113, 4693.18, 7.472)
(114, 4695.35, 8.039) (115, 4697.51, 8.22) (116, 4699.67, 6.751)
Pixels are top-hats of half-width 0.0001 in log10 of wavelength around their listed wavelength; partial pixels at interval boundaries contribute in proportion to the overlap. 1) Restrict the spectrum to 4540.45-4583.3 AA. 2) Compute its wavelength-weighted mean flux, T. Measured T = 7.4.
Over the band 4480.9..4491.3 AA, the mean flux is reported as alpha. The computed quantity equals 7.08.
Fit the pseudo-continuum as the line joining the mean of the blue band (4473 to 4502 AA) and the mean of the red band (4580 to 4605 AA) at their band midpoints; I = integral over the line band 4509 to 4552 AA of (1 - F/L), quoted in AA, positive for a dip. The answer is -0.3 AA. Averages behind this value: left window 7.16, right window 7.51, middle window 7.35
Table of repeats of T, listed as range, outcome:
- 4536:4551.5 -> 7.39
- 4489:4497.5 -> 6.87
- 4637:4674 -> 7.61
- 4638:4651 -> 7.31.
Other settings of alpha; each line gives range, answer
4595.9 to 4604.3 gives 7.62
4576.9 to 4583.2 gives 7.58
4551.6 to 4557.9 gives 7.24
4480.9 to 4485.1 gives 7.24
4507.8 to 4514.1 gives 7.83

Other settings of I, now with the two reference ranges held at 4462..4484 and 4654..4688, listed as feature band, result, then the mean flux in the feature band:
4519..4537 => 0.0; 7.14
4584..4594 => -0.3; 7.62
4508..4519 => -0.9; 7.69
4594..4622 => -0.8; 7.69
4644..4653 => 0.2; 7.49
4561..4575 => -0.1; 7.36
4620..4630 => -0.6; 8.04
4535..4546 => -0.6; 7.6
